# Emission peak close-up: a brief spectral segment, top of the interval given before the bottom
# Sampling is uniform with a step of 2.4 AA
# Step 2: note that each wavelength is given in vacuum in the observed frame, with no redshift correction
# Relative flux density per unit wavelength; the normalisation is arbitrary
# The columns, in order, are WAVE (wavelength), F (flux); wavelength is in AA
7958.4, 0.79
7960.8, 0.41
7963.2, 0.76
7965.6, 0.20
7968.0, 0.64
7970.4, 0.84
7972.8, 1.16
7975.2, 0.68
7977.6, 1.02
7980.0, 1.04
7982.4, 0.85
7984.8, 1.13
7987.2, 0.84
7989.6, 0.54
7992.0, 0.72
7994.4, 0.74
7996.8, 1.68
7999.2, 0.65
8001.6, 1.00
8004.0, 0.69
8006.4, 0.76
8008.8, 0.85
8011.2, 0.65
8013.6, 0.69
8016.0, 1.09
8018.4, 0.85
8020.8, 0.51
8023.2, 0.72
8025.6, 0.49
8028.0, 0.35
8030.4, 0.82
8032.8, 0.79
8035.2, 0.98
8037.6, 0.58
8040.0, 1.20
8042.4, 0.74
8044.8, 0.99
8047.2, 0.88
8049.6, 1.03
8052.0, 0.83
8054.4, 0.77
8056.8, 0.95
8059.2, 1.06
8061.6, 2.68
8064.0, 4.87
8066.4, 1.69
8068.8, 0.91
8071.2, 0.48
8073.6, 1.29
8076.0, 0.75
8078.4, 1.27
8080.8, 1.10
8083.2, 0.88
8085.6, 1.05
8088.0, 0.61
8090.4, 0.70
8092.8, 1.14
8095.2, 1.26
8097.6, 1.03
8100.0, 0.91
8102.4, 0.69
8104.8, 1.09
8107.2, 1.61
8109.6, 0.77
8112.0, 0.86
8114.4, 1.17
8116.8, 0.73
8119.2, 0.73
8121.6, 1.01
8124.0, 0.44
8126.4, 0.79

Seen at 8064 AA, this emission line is H-gamma 4340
